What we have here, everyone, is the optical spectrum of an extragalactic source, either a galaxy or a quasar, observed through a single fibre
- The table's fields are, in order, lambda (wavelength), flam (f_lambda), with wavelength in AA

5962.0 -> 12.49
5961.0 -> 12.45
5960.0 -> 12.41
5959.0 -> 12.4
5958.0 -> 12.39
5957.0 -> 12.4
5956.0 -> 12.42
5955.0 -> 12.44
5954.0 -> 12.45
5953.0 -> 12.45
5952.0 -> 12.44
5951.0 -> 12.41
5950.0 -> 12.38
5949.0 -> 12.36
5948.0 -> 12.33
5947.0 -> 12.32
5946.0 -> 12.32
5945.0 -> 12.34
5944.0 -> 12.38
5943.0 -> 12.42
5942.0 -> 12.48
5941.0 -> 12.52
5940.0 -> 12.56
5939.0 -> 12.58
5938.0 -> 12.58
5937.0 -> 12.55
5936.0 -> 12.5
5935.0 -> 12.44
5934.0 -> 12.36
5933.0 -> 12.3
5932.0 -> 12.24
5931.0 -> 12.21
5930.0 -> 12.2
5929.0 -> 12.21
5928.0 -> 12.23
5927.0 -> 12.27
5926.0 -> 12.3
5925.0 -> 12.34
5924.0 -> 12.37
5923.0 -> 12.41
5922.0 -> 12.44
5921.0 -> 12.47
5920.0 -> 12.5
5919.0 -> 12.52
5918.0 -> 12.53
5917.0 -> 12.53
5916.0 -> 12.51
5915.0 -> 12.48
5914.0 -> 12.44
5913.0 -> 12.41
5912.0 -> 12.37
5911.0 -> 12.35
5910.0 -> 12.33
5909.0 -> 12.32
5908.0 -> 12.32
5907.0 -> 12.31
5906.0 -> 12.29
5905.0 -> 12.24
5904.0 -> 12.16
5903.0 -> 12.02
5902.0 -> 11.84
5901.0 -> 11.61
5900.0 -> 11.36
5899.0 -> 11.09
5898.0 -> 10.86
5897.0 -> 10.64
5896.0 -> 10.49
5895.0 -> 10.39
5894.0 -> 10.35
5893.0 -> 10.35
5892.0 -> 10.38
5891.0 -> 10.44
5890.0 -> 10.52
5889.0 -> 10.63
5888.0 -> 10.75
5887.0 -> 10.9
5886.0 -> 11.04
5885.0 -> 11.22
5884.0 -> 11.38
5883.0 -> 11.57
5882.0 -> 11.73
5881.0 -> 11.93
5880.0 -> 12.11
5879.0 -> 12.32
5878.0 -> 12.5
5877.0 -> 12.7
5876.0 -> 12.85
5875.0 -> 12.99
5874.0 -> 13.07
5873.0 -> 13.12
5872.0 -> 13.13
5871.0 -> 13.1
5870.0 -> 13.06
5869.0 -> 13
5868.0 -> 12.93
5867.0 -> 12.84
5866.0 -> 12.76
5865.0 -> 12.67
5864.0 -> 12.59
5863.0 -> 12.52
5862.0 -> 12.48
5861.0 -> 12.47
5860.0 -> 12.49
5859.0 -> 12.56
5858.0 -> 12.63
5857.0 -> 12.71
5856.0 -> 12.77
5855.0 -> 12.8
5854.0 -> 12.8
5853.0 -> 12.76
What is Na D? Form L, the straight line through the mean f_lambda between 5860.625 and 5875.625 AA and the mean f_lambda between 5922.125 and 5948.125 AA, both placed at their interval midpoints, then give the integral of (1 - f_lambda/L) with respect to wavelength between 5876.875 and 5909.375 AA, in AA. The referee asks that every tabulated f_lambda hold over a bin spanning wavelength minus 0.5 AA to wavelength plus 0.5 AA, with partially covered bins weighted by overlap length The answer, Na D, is 3.27 AA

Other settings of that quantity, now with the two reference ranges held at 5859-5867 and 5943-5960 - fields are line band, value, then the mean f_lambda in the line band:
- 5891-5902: 1.5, 10.8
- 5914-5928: 0.0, 12.4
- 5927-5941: 0.1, 12.4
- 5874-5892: 1.3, 11.6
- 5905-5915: 0.1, 12.3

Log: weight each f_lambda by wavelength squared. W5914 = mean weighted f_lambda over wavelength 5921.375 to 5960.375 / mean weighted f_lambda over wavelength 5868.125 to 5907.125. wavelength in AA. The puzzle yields 1.08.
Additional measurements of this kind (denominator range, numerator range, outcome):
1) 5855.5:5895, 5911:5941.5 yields 1.05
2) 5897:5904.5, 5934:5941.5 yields 1.10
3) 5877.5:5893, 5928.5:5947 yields 1.12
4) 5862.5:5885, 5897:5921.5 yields 0.98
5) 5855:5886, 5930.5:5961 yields 1.02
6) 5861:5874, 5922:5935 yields 0.98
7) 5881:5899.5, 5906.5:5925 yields 1.15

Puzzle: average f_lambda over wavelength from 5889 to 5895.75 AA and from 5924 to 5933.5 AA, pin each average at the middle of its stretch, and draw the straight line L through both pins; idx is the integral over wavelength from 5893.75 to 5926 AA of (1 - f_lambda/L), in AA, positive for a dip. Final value -2.0 AA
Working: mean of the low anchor 10.4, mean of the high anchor 12.3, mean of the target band 12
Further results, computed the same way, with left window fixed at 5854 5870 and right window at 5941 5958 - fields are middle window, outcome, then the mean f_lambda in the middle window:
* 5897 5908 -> 0.71 AA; 11.8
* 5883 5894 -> 1.60 AA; 10.8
